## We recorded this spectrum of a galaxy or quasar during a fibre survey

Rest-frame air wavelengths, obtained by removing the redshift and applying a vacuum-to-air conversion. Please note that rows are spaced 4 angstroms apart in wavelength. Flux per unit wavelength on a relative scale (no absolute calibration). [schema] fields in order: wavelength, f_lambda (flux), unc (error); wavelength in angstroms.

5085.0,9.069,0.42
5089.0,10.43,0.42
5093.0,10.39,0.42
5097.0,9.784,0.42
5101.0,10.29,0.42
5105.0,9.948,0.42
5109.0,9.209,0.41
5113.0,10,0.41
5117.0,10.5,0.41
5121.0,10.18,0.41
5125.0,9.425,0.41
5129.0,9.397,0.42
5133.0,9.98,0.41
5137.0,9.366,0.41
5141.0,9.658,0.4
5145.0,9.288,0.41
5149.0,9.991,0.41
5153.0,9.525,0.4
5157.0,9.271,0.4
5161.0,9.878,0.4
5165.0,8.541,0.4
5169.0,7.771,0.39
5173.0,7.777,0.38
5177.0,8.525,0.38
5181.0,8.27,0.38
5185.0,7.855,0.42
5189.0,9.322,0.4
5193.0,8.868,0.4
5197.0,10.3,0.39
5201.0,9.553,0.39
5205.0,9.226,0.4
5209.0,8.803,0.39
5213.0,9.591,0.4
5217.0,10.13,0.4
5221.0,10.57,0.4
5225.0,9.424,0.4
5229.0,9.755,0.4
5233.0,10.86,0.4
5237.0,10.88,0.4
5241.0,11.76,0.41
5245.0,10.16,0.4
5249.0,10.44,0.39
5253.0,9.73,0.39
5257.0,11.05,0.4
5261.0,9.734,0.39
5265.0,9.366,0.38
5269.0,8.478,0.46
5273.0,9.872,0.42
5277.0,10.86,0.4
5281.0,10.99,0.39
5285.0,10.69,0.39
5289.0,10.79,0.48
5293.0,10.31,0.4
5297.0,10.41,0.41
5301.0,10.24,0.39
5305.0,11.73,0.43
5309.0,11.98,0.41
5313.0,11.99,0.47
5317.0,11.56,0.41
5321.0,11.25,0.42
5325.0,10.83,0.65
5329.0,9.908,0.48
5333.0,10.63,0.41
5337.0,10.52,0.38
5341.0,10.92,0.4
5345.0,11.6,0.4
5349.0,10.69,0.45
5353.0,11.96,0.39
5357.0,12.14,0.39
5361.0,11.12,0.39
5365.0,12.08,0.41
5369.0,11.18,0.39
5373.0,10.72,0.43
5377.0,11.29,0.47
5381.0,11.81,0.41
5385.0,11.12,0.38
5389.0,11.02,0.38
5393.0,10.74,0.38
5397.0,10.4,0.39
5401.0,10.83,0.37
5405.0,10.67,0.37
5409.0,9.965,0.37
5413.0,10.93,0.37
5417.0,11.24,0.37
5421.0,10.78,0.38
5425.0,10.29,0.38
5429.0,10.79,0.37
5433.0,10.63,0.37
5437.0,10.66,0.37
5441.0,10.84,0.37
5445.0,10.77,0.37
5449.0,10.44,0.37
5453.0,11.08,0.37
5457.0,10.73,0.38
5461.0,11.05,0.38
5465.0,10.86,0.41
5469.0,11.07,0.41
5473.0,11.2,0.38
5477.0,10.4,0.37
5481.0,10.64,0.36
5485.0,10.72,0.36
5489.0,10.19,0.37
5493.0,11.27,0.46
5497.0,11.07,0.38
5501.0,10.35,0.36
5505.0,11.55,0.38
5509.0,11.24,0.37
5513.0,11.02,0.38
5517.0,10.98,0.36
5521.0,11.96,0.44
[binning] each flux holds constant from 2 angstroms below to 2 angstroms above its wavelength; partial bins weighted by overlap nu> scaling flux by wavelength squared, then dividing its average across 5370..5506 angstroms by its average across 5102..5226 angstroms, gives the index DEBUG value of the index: 1.3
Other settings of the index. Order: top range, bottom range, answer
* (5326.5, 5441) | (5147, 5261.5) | 1.22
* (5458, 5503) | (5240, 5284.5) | 1.15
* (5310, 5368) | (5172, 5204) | 1.34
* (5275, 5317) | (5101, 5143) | 1.20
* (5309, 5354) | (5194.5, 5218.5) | 1.22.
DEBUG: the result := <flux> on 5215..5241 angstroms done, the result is 10.4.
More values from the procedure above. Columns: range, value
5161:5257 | 9.52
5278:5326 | 11.1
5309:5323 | 11.7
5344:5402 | 11.2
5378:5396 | 11.1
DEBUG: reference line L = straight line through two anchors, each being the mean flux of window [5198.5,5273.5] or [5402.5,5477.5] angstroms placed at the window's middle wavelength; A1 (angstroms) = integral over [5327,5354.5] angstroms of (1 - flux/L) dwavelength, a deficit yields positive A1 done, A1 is -1.30 angstroms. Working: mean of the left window 9.97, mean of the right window 10.8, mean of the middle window 10.9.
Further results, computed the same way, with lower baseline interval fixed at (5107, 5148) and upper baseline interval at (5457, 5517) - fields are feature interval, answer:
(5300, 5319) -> -2.31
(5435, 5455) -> 0.00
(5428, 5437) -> 0.02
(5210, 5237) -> -0.12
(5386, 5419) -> -0.37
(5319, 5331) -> -0.35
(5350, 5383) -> -3.18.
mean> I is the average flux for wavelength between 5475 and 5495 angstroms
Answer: 10.6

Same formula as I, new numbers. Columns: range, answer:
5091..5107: 10.1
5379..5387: 11.5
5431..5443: 10.7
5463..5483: 10.8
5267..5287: 10.2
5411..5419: 11.1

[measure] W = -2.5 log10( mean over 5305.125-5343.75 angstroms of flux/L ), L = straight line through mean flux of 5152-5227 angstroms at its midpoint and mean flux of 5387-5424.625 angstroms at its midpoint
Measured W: -0.10 mag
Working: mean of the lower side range 9.11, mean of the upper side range 10.7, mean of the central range 11.1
